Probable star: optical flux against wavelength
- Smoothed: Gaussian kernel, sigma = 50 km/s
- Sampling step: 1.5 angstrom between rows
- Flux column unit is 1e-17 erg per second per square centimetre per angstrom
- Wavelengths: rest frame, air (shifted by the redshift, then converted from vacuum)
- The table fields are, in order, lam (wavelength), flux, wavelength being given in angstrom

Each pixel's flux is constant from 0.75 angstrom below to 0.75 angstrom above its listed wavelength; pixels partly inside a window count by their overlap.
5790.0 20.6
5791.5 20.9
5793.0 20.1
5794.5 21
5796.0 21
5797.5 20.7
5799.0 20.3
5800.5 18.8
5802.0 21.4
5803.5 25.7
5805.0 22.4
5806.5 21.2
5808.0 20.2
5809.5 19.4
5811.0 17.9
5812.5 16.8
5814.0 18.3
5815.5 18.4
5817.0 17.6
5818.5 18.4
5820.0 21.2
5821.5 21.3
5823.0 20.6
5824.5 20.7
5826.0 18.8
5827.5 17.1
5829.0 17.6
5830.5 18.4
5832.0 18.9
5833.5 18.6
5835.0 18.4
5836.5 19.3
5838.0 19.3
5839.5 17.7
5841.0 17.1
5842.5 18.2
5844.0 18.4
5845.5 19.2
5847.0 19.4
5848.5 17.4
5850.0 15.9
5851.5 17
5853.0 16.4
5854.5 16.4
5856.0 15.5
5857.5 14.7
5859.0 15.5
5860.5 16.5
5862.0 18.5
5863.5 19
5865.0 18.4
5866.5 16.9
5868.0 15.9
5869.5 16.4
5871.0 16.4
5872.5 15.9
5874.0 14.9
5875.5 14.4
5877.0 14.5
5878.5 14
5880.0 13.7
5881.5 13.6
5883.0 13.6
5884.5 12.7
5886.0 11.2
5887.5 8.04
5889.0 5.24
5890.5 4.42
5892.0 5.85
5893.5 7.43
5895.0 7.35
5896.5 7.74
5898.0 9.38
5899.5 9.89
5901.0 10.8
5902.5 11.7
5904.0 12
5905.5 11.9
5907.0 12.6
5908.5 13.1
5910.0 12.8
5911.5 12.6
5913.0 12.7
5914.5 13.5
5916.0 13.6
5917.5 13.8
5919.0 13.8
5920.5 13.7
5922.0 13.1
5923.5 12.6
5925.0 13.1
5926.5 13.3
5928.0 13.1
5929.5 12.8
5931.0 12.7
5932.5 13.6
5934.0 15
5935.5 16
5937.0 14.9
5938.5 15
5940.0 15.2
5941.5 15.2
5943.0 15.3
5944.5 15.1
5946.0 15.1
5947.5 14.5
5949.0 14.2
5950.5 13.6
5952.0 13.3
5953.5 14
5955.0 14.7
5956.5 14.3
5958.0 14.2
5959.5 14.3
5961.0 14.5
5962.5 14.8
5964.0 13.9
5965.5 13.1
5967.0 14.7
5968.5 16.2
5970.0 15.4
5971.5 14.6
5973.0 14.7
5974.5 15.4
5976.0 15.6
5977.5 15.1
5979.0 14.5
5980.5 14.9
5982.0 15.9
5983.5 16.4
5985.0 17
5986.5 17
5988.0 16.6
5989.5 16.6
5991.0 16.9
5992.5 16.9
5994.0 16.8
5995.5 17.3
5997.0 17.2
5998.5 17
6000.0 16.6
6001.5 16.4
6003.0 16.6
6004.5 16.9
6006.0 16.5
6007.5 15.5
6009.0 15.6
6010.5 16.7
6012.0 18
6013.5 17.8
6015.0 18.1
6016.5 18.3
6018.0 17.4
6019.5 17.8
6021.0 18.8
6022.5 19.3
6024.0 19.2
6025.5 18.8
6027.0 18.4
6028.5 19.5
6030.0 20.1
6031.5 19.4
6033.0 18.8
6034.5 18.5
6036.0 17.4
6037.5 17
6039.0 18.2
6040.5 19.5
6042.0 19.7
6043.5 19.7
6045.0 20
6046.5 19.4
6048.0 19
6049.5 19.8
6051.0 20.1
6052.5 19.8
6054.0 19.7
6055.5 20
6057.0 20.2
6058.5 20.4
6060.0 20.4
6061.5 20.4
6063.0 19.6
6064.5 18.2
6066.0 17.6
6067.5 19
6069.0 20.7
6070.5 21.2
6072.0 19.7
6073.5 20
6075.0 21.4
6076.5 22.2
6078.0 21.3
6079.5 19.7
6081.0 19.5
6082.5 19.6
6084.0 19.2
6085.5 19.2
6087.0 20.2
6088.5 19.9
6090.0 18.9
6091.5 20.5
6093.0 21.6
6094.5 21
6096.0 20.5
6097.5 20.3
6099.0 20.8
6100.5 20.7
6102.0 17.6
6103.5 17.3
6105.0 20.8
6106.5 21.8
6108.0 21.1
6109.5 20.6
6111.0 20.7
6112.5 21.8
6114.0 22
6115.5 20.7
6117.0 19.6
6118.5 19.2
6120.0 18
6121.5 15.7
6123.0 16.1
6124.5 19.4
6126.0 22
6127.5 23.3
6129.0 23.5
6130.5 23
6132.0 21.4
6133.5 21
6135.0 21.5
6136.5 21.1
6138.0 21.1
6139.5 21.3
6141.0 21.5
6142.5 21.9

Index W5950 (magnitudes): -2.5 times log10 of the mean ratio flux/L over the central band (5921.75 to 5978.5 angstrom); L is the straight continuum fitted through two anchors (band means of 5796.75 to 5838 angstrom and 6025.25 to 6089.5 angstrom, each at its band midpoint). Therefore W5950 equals 0.335 mag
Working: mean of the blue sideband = 19.6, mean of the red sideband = 19.6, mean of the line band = 14.4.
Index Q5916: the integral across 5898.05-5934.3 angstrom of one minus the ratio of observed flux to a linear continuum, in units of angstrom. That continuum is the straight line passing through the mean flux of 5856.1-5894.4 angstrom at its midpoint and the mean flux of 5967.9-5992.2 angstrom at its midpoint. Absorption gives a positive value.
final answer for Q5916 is 4.3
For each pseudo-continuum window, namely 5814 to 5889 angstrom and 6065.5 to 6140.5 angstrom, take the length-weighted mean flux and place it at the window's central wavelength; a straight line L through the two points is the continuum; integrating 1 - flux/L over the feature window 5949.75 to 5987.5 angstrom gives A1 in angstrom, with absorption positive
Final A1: 7.3 angstrom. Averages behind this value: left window 16.8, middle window 14.9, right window 20.3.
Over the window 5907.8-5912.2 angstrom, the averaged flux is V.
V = 12.8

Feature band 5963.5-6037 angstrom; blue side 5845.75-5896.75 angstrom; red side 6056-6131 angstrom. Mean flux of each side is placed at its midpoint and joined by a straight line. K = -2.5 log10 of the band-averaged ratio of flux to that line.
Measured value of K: 0.04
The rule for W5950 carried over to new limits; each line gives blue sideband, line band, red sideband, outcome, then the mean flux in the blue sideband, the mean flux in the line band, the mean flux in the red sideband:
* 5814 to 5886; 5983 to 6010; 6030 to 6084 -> 0.14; 17.2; 16.7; 19.6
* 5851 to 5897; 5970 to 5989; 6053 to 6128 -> 0.07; 13.5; 15.6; 20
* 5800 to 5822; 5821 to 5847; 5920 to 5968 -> 0.01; 19.9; 18.8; 14.2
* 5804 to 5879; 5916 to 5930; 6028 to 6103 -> 0.36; 17.9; 13.3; 19.7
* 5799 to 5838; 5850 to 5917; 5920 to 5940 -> 0.24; 19.5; 13.1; 13.8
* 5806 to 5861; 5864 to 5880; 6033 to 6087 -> 0.17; 18.2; 15.7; 19.6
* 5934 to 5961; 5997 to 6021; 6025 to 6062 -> 0.04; 14.6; 17.1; 19.4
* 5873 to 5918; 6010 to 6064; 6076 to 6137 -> -0.10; 11.3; 19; 20.3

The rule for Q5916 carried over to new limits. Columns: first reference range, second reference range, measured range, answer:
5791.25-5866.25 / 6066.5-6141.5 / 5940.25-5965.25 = 6.5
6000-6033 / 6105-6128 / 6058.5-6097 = -1.7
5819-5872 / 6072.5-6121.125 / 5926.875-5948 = 4.8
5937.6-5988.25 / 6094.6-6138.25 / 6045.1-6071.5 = -2.0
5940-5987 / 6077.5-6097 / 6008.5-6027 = -0.9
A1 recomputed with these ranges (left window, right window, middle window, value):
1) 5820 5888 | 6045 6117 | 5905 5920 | 3.90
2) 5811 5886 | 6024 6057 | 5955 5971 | 3.34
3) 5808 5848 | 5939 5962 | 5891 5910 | 7.25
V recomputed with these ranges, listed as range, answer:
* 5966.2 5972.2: 15.2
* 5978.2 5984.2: 15.4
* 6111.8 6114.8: 21.9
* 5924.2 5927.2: 13.2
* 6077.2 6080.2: 20.5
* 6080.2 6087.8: 19.5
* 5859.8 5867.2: 17.9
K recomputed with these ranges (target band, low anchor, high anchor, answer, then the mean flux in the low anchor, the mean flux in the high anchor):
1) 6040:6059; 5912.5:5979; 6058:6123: -0.08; 14.3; 20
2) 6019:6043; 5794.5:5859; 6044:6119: 0.06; 18.8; 20.1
